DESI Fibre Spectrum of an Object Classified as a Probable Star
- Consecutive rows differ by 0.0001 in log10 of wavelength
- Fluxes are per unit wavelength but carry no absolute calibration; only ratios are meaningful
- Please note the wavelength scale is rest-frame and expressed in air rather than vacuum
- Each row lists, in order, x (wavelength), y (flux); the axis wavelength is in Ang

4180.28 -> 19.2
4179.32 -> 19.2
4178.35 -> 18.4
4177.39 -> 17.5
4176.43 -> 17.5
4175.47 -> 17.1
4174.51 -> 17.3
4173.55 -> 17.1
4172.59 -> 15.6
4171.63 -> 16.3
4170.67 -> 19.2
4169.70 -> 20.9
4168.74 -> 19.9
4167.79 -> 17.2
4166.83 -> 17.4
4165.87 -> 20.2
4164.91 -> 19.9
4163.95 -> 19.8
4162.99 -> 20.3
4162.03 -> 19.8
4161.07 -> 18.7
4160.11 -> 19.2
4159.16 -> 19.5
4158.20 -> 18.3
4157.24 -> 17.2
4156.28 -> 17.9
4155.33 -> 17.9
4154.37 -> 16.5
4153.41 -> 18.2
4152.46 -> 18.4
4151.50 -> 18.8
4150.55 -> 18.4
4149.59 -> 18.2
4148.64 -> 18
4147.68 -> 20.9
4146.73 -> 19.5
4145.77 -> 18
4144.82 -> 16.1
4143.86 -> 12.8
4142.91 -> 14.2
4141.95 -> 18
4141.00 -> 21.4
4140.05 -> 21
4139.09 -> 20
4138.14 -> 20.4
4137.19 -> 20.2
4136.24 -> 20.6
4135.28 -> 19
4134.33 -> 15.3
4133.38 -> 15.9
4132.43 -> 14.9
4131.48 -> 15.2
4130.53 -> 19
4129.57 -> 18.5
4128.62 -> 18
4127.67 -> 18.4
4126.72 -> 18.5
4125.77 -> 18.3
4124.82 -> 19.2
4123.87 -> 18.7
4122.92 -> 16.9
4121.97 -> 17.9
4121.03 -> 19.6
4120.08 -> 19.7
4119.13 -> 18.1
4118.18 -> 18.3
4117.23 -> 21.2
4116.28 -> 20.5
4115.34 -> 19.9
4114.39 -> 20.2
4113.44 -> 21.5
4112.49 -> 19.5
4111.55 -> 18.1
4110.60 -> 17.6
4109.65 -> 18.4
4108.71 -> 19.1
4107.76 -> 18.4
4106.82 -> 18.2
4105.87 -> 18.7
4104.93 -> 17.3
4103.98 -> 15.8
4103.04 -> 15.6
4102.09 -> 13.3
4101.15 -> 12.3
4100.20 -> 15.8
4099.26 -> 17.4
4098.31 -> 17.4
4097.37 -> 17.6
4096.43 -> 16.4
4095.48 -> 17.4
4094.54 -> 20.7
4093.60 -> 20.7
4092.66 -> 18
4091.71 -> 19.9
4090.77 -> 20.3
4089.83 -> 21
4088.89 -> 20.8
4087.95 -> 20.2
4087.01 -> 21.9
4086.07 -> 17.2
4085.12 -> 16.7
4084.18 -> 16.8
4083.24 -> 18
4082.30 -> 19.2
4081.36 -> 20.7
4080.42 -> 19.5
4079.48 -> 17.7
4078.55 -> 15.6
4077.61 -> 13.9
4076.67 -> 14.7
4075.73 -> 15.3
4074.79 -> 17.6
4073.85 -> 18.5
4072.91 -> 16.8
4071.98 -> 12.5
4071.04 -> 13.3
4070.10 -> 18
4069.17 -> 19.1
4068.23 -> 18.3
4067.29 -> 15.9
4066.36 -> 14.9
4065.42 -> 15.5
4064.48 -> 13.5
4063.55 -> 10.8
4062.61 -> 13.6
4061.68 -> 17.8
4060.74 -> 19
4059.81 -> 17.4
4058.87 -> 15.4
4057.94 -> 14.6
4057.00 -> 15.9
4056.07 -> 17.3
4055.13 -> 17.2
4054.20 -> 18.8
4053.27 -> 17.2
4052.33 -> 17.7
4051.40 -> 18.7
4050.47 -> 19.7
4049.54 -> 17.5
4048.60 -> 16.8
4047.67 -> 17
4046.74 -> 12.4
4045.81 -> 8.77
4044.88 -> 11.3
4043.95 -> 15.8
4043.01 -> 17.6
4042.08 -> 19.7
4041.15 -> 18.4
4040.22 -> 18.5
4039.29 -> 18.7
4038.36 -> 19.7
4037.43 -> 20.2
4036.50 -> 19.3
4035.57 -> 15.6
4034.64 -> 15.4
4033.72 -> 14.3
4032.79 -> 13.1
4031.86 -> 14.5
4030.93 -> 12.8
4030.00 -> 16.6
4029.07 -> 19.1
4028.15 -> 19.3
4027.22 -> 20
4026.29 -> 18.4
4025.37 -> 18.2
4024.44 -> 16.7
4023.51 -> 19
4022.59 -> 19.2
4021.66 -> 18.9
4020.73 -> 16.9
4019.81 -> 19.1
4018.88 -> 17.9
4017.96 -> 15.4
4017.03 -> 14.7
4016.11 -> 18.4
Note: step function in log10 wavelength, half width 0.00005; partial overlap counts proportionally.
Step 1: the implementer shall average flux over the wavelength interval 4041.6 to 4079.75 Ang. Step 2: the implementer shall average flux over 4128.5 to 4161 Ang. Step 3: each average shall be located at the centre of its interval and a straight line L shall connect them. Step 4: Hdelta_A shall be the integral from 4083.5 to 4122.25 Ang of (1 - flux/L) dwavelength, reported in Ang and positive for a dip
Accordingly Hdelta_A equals -3.0 Ang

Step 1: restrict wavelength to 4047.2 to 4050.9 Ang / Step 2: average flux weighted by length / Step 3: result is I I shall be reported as 17.7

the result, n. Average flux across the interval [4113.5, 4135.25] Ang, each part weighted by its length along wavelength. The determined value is 18.4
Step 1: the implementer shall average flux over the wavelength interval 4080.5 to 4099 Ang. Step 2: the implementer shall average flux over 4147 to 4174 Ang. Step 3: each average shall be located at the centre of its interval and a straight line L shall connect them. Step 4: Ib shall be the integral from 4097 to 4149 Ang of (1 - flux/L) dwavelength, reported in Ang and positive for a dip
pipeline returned 2.0 Ang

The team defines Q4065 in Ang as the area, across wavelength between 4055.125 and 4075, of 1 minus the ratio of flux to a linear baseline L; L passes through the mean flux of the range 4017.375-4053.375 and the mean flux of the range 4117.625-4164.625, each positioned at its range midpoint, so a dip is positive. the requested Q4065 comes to 1.6 Ang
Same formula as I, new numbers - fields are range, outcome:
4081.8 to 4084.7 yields 18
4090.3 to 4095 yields 19.9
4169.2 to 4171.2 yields 19.9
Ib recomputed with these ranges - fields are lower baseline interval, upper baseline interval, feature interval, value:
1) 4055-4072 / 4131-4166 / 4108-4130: -1.9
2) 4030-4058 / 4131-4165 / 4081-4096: -1.8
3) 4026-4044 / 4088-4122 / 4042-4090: 3.1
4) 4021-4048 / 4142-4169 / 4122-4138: 0.0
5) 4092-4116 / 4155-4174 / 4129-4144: 0.2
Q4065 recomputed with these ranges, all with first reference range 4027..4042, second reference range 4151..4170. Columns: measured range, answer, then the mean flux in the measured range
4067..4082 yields 0.83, 16.8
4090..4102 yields 0.16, 17.8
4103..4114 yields -0.09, 18.3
